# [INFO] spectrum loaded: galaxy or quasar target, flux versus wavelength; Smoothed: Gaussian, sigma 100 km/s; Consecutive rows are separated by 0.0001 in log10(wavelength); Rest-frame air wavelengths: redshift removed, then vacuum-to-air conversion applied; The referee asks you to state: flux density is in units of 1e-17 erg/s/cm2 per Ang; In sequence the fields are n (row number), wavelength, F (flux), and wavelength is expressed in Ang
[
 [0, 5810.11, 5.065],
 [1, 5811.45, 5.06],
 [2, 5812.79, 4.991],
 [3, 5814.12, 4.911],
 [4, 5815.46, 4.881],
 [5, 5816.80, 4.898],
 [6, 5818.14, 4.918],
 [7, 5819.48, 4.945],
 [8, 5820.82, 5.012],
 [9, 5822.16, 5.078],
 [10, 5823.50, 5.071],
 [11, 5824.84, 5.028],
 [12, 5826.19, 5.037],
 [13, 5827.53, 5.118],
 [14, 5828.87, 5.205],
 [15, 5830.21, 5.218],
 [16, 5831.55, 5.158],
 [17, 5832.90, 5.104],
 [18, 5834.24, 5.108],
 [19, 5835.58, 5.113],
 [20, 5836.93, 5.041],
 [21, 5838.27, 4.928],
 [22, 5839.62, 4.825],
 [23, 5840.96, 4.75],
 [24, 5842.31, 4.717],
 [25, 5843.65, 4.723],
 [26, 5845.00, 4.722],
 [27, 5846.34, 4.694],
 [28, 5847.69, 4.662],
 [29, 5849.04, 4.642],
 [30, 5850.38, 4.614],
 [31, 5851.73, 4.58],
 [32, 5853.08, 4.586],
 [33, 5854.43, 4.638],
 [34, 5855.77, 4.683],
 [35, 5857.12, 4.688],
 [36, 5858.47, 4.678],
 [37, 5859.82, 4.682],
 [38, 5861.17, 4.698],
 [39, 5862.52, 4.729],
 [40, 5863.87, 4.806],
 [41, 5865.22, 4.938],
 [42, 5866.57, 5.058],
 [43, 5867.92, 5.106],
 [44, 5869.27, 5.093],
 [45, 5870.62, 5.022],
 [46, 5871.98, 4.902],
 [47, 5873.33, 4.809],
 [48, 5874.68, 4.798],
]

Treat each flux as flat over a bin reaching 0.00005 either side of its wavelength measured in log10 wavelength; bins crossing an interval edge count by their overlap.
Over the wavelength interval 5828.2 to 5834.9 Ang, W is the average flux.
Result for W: 5.16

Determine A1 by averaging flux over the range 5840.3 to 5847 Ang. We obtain 4.72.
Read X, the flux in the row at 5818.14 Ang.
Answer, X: 4.918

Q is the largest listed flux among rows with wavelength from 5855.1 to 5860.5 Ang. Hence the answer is 4.688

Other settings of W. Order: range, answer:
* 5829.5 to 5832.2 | 5.2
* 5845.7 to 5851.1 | 4.65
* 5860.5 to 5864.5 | 4.74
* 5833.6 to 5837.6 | 5.09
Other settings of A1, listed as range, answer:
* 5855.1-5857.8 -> 4.69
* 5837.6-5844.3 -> 4.79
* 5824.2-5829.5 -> 5.09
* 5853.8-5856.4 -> 4.68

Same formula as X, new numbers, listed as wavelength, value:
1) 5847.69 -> 4.662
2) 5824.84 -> 5.028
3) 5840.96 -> 4.75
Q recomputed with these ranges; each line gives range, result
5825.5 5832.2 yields 5.218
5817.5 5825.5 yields 5.078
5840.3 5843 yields 4.75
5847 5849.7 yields 4.662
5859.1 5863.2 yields 4.729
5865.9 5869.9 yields 5.106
